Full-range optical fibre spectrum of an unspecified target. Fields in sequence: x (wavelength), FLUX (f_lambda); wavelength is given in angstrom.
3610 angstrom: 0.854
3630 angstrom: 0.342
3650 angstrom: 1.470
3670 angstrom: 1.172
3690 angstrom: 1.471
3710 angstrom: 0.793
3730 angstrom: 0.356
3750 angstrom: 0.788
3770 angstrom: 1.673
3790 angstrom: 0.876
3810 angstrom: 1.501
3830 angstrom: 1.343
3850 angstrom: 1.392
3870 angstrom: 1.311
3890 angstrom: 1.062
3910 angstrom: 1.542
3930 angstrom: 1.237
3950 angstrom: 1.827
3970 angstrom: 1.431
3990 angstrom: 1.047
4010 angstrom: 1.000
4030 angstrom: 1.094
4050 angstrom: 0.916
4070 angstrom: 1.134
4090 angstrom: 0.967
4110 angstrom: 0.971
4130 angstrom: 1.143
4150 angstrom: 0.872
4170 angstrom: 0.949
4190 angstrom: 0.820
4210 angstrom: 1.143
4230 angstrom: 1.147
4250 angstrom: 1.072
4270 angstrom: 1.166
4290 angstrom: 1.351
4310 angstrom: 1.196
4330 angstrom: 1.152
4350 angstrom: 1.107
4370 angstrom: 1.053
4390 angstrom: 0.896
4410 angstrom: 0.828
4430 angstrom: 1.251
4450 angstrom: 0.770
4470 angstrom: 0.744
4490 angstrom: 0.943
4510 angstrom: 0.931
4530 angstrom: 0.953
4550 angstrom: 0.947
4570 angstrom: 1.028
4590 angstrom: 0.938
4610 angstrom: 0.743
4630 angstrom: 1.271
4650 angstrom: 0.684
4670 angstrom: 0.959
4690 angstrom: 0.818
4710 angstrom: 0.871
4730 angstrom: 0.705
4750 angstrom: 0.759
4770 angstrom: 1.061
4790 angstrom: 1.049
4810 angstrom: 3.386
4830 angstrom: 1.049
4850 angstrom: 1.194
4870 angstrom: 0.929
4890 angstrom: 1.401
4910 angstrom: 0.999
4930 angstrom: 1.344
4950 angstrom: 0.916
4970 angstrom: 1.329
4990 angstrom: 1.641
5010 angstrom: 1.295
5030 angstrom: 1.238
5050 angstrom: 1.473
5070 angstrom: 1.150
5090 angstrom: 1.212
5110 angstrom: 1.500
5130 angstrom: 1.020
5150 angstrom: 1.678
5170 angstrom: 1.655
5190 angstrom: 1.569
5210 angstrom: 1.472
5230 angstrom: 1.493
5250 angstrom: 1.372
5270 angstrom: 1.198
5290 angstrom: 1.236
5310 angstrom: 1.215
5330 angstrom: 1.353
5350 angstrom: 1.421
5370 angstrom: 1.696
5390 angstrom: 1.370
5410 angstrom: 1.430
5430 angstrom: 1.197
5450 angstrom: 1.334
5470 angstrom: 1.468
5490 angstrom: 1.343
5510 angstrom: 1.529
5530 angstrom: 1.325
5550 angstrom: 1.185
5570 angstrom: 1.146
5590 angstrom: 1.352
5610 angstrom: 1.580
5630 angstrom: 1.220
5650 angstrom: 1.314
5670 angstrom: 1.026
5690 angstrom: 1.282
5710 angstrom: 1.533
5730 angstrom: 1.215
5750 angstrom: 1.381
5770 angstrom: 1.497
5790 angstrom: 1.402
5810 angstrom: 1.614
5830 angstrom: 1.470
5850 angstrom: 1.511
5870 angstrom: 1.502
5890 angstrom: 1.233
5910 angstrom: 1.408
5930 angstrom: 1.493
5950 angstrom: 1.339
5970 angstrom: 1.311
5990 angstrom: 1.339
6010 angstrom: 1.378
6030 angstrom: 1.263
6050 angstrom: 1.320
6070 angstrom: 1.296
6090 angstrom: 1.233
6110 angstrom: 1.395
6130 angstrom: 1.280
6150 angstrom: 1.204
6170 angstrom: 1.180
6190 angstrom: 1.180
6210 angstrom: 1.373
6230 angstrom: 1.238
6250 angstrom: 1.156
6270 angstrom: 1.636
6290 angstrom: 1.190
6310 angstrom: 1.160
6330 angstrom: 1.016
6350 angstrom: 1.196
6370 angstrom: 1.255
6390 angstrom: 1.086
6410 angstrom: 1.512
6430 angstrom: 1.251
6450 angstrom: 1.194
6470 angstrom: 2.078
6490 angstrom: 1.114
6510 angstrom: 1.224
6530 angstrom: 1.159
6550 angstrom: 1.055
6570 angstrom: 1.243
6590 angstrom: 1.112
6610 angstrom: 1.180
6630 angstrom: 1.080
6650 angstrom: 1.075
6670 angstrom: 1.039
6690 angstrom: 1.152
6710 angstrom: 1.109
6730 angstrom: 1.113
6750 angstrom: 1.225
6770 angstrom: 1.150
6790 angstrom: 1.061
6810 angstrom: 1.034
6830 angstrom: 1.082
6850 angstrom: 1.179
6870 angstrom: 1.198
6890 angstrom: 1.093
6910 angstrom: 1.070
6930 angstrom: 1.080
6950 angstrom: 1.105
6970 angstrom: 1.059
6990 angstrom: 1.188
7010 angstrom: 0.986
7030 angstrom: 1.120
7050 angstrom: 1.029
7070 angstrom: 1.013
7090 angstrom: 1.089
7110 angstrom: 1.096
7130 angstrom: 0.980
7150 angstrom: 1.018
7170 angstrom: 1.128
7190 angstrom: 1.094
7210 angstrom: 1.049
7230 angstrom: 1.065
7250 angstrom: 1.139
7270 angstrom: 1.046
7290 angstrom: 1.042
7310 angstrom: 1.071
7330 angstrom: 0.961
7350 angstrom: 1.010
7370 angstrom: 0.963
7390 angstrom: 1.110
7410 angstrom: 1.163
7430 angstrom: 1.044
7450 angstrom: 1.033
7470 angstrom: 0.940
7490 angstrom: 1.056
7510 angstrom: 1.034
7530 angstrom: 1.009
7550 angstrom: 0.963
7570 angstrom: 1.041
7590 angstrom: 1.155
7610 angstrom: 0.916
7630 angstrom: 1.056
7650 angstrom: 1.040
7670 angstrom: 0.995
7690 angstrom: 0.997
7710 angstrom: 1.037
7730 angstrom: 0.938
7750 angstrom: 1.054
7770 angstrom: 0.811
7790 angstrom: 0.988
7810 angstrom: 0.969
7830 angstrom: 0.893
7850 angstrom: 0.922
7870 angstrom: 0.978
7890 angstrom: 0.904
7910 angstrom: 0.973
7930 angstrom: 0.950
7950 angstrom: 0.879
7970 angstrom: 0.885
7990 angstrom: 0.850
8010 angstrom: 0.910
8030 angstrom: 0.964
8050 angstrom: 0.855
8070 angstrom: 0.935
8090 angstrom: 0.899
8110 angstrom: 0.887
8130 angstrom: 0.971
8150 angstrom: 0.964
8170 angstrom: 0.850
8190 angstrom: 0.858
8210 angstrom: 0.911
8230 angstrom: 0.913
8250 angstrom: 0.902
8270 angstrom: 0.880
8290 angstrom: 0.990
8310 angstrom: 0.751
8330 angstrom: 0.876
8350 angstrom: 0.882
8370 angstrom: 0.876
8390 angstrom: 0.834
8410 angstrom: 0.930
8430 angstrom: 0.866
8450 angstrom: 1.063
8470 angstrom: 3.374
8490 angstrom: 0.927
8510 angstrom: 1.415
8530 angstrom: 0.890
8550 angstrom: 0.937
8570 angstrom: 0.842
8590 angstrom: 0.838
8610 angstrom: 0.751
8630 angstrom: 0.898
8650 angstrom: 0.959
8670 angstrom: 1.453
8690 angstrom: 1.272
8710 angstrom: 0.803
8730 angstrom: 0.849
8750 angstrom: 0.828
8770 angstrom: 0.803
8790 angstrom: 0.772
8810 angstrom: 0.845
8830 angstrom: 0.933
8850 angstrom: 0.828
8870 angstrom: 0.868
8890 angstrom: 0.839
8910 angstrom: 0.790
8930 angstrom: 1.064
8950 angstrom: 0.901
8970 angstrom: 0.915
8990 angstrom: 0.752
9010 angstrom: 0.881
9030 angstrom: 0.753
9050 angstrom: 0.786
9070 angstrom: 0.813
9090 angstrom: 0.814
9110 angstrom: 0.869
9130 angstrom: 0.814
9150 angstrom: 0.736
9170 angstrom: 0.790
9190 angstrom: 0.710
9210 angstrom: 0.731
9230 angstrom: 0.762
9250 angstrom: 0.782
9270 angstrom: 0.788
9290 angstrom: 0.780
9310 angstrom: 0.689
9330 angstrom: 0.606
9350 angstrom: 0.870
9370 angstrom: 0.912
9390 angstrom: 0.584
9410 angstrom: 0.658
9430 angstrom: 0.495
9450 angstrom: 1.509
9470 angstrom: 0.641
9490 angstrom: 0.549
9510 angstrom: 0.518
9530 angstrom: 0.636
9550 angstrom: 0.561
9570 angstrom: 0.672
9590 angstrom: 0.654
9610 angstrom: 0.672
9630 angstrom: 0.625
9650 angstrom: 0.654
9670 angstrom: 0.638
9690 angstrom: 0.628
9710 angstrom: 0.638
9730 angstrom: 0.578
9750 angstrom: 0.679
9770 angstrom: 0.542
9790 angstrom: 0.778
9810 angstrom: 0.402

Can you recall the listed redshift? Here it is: 0.29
